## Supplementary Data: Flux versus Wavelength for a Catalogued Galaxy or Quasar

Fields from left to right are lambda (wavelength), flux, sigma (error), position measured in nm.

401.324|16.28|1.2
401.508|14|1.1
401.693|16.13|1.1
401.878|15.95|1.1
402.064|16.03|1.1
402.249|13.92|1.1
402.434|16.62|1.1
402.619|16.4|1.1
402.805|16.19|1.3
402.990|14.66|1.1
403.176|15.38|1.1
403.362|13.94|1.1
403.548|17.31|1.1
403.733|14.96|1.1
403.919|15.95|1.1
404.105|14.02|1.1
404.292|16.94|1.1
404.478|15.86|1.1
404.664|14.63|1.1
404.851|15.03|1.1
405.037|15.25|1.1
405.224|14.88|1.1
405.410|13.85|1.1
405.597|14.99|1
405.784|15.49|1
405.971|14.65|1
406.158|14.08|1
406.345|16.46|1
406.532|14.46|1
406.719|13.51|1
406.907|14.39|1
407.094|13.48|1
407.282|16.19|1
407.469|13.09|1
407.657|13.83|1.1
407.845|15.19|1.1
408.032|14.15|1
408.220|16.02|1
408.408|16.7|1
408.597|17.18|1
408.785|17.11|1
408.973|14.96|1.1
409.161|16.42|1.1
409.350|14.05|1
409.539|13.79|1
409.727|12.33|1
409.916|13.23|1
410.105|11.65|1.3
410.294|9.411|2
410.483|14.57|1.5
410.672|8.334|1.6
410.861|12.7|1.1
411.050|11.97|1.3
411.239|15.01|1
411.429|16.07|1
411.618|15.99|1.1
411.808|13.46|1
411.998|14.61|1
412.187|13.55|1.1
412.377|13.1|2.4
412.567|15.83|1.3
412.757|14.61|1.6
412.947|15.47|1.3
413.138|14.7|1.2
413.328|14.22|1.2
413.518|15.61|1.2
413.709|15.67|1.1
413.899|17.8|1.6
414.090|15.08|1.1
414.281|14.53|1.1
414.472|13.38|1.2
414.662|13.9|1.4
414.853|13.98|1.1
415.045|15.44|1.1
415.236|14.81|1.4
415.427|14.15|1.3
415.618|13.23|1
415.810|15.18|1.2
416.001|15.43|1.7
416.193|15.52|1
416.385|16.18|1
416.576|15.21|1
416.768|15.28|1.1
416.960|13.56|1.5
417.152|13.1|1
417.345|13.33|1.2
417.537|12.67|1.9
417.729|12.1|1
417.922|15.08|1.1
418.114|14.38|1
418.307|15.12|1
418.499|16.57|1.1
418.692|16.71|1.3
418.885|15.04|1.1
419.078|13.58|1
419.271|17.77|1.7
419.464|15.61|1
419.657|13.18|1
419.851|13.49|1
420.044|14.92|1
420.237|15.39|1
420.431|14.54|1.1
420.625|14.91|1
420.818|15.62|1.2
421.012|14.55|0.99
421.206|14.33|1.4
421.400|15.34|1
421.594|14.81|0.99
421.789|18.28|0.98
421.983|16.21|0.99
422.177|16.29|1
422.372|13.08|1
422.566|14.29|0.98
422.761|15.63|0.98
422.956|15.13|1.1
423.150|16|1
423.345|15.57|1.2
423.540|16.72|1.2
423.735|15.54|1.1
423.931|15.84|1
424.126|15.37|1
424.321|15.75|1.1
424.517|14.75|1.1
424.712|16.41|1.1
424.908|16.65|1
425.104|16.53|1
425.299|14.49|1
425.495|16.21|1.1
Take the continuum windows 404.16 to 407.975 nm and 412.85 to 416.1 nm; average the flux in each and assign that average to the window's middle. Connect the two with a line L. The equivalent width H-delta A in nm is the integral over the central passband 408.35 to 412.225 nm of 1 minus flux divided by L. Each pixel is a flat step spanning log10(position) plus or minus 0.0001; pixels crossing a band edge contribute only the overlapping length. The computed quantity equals 0.23 nm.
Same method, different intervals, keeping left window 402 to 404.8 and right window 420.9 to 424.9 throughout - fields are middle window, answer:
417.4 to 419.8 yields 0.116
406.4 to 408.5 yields 0.114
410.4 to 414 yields 0.262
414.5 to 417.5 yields 0.198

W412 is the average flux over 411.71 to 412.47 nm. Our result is 13.7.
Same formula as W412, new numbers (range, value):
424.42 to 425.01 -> 15.9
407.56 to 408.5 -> 15.2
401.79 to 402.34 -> 15.3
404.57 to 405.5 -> 14.7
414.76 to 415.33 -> 14.7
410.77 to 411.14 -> 12.3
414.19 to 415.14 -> 14.2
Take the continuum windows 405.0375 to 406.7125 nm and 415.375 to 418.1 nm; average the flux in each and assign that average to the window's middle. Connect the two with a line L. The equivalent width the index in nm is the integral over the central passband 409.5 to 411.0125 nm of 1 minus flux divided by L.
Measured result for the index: 0.28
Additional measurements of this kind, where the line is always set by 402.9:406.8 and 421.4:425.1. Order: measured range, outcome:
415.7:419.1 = 0.18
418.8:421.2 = 0.11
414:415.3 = 0.08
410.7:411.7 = 0.09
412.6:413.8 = 0.02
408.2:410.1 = 0.03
